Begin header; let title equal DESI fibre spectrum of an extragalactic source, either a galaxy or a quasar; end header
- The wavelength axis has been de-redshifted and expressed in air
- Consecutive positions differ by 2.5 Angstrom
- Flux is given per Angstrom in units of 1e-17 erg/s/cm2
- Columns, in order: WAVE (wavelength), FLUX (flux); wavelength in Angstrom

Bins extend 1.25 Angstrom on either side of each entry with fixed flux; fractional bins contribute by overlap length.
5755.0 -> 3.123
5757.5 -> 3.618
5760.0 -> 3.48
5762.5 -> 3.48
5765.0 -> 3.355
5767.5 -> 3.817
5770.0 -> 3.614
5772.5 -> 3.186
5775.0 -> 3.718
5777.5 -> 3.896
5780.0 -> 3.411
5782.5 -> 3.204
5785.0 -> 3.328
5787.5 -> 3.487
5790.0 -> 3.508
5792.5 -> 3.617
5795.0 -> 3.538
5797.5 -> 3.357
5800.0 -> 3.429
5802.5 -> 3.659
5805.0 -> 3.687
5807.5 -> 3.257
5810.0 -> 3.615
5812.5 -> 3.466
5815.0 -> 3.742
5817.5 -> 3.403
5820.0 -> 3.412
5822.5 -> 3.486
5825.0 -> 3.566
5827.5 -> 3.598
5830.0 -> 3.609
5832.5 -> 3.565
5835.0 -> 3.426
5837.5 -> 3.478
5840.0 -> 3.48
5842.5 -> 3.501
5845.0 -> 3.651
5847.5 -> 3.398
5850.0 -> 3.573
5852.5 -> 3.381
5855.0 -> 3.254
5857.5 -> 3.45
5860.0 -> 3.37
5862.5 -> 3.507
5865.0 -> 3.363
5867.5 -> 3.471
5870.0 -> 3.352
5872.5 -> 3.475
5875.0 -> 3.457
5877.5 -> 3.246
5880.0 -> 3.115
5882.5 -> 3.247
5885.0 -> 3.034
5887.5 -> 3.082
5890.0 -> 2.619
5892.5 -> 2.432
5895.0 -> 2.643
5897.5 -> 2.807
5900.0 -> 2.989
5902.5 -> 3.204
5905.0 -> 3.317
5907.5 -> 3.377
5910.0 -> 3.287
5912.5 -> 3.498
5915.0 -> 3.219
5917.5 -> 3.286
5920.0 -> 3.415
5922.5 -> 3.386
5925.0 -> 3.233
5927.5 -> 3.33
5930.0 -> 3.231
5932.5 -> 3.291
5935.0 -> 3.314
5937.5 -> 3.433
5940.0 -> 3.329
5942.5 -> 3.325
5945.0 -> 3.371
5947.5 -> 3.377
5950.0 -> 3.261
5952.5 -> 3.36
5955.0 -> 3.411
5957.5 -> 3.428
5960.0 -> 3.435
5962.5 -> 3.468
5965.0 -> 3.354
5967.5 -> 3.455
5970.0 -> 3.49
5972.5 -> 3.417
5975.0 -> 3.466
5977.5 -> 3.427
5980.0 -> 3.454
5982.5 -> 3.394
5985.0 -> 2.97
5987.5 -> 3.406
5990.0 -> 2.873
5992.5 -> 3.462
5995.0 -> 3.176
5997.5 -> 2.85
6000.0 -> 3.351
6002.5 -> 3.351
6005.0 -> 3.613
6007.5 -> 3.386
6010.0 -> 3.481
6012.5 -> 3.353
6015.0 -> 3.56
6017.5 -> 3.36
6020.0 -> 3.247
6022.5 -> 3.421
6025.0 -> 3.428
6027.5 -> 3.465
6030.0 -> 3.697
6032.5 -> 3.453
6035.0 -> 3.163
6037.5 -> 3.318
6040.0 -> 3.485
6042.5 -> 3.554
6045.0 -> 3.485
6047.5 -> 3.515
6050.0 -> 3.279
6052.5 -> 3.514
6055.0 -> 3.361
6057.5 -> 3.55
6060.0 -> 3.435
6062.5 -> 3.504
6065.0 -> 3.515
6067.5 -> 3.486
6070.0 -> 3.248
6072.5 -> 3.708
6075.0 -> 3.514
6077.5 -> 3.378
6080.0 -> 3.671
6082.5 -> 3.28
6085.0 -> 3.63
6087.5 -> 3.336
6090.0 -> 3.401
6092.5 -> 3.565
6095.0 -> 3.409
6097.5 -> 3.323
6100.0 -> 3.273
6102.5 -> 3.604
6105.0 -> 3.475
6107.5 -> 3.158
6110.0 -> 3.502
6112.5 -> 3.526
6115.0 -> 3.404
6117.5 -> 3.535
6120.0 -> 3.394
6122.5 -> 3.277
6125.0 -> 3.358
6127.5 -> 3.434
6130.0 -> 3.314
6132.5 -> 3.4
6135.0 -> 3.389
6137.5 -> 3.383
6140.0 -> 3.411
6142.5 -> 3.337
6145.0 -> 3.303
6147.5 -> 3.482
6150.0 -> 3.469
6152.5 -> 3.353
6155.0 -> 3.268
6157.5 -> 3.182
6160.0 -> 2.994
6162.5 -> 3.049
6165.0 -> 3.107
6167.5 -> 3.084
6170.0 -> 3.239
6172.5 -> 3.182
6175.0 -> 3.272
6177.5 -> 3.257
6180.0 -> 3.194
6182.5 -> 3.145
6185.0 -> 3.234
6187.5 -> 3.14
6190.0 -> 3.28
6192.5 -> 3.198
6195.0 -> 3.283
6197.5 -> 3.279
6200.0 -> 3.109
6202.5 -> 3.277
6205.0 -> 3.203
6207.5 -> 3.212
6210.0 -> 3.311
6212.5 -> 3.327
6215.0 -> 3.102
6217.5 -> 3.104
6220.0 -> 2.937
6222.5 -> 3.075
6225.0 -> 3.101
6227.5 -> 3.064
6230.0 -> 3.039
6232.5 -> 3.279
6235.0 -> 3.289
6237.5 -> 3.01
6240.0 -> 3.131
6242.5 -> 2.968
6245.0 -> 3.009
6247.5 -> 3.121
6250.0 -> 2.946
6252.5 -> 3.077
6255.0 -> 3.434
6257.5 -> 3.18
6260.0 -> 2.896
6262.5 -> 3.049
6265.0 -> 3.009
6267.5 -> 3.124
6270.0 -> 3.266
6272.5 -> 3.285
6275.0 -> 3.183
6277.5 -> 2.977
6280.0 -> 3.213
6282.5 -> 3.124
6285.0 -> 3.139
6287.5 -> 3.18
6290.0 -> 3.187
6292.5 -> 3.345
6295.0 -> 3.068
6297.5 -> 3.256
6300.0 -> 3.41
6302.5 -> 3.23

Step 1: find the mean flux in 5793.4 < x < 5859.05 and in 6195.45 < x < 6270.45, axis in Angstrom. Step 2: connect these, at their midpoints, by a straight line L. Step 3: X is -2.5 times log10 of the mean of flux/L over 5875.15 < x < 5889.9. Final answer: 0.106 mag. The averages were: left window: 3.5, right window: 3.13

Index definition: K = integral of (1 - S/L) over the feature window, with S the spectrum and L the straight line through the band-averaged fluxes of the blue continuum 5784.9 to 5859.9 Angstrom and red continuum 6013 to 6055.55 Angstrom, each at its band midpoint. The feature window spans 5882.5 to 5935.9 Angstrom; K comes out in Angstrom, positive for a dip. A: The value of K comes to 5.0 Angstrom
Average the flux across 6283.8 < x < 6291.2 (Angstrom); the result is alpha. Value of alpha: 3.17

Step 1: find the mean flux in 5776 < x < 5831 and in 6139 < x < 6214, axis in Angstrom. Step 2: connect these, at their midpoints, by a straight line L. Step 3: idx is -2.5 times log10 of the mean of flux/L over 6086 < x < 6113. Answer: -0.04 mag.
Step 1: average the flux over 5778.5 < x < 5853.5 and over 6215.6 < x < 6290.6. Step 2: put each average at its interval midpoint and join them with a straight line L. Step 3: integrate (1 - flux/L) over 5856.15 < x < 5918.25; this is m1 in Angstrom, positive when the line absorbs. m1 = 4.4 Angstrom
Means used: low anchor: 3.5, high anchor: 3.11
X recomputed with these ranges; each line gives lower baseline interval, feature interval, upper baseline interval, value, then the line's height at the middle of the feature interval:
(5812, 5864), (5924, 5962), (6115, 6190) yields 0.02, 3.42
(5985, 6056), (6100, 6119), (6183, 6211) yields -0.05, 3.3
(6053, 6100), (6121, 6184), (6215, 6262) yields 0.00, 3.29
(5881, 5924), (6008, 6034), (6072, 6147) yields -0.05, 3.29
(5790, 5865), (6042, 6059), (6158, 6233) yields -0.05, 3.3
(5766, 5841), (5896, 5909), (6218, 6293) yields 0.10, 3.43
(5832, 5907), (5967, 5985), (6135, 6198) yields -0.05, 3.26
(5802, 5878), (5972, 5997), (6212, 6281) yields 0.02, 3.35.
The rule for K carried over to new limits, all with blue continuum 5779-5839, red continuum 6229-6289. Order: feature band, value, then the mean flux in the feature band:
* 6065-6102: -2.1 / 3.45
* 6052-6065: -0.7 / 3.47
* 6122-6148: -1.2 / 3.37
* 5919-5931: 0.3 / 3.32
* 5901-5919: 0.5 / 3.31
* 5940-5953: 0.2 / 3.34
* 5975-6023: 0.2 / 3.33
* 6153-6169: 0.4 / 3.13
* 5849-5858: 0.1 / 3.41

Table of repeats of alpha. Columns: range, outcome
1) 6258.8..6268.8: 3.02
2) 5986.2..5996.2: 3.23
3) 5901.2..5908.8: 3.3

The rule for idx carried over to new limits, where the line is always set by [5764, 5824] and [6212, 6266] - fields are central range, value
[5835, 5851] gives -0.01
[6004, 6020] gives -0.04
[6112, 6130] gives -0.07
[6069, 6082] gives -0.08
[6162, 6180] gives -0.01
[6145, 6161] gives -0.04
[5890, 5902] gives 0.24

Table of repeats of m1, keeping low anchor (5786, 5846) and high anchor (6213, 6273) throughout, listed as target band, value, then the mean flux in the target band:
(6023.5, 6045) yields -0.9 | 3.45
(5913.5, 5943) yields 0.8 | 3.32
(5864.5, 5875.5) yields 0.1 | 3.43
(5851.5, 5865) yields 0.3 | 3.39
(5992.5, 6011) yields 0.1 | 3.32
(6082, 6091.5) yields -0.5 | 3.43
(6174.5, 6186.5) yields -0.2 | 3.22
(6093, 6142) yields -2.6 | 3.4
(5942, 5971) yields -0.1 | 3.4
